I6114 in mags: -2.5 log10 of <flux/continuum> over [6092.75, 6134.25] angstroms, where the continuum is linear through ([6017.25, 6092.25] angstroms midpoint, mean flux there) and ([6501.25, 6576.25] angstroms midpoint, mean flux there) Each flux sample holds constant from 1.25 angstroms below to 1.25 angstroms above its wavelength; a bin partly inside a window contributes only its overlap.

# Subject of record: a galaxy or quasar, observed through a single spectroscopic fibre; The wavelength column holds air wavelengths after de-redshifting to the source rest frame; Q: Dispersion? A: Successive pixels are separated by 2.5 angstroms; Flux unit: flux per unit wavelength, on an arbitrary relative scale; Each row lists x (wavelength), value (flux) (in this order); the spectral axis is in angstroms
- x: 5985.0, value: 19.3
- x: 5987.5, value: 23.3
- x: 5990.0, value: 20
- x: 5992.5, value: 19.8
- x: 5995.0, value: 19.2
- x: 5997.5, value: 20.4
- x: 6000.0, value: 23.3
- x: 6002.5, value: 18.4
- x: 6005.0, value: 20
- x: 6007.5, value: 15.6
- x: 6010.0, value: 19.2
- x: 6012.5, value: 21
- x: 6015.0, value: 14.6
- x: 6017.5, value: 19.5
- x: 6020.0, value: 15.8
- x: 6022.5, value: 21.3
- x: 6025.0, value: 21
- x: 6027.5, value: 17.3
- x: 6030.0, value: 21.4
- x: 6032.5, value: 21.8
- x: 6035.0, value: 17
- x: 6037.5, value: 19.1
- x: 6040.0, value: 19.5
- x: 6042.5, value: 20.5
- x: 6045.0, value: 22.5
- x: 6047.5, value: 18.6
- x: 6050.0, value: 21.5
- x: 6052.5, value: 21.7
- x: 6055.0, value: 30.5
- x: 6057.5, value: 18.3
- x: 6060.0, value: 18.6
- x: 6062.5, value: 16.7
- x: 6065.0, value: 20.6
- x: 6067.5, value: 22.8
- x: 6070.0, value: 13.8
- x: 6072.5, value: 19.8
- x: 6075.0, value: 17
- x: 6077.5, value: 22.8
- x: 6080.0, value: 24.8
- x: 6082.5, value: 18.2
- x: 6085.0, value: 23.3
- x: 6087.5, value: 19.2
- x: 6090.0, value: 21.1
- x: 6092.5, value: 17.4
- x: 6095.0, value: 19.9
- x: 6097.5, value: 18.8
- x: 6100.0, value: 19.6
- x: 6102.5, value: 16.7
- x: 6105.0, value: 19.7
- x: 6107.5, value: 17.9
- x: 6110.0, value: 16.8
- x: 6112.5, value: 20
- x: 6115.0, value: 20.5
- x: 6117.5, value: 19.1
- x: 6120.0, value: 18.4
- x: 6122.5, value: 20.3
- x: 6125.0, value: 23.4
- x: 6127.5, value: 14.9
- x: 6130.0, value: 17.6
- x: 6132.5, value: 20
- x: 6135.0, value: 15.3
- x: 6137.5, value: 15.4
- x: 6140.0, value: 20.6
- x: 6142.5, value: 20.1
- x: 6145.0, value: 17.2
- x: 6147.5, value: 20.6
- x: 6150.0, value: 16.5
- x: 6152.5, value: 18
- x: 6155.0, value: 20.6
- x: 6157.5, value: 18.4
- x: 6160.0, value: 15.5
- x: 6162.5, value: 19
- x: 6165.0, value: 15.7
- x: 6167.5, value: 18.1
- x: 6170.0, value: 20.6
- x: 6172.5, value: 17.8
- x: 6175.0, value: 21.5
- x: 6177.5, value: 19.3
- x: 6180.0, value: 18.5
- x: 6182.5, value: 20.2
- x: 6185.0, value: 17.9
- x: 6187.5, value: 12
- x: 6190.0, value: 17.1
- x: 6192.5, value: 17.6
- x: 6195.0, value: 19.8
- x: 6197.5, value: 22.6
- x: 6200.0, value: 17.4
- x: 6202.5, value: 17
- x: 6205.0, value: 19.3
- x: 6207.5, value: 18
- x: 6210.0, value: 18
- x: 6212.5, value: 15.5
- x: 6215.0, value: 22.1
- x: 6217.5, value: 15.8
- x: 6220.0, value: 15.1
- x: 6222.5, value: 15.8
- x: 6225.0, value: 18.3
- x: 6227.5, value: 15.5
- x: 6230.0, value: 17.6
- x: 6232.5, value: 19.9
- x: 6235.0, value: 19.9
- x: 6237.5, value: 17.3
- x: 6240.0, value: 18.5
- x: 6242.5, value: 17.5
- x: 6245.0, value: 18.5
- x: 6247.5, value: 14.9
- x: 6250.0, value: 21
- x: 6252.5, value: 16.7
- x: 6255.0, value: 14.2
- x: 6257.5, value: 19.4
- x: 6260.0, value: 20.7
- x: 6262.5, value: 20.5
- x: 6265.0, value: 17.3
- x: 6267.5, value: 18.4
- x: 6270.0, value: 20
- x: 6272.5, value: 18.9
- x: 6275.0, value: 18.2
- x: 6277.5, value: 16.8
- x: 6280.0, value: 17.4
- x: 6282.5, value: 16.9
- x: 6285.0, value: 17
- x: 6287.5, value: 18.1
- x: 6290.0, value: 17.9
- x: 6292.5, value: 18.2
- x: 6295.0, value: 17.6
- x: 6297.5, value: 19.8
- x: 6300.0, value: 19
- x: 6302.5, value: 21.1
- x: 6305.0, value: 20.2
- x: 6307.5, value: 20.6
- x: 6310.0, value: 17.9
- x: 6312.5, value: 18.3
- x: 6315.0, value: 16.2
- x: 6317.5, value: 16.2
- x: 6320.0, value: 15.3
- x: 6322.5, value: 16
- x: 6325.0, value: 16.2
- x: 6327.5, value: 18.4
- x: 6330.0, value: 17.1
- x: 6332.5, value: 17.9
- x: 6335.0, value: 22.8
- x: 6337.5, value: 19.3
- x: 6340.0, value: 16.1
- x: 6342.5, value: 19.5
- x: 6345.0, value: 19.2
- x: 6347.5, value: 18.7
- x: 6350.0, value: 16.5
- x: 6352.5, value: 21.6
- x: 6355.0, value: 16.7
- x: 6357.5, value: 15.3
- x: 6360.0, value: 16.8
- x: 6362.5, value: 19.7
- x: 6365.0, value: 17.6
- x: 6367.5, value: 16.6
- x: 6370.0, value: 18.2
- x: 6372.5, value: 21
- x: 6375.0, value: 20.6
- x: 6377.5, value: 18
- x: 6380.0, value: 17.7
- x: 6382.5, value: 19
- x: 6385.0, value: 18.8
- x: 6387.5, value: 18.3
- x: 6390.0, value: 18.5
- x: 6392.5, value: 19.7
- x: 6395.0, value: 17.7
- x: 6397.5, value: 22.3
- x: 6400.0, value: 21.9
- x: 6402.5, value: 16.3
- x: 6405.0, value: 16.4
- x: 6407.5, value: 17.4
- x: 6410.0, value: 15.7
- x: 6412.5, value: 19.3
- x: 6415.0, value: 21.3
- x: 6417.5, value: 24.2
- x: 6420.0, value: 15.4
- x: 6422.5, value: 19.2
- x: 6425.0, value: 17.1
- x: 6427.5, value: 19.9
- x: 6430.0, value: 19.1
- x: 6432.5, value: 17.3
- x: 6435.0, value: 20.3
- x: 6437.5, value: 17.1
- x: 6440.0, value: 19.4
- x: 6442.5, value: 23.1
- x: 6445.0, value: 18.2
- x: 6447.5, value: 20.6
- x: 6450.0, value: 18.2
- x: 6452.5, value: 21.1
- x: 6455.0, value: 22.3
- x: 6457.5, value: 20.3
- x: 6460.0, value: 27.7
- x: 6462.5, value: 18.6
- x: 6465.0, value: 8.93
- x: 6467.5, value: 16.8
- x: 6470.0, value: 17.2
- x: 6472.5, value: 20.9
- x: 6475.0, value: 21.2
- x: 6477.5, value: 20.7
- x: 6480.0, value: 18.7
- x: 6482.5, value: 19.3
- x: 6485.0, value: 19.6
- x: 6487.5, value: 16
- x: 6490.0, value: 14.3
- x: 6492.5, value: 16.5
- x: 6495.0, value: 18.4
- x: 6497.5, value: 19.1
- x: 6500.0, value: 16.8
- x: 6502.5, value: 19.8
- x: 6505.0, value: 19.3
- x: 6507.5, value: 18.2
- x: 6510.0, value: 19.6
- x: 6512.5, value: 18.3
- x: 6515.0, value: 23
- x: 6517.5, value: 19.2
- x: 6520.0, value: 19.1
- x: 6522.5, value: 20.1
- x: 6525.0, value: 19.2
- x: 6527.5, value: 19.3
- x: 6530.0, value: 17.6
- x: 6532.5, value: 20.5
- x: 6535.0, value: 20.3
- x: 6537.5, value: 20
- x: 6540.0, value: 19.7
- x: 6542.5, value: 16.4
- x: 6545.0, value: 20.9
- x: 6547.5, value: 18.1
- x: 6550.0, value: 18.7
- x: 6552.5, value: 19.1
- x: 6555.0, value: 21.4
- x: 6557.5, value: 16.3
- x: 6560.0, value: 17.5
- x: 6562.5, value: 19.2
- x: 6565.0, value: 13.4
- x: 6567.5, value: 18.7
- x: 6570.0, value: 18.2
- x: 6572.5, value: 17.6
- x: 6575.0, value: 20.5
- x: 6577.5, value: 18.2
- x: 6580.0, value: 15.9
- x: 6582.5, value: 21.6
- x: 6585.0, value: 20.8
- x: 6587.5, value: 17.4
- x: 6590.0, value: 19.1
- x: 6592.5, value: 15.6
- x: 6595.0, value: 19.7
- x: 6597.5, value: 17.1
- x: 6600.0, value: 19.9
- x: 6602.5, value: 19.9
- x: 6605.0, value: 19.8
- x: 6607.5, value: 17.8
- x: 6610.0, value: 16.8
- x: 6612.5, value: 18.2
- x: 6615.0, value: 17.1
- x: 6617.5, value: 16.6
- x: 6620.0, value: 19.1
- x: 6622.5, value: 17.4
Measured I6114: 0.06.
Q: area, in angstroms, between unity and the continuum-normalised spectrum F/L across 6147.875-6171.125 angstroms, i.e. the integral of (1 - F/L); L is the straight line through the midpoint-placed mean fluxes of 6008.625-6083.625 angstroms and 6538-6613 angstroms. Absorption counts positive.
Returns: 1.74 angstroms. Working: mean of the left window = 19.9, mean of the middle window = 18.1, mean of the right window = 18.5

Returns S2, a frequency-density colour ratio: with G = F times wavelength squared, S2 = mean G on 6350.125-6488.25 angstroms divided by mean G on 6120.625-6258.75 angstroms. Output 1.1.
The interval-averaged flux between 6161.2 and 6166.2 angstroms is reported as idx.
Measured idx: 17.3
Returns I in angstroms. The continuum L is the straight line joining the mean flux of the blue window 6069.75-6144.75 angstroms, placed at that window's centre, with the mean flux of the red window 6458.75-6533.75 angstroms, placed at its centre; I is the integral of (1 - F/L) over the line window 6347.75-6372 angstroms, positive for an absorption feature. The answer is 1.41 angstroms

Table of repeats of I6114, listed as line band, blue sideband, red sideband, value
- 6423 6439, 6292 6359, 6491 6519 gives 0.01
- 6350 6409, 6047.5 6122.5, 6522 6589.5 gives 0.04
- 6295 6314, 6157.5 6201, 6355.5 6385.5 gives -0.07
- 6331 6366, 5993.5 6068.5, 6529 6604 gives 0.04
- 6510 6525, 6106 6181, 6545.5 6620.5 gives -0.08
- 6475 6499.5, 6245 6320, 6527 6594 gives 0.02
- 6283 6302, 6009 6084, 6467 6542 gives 0.06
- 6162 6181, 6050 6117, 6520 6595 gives 0.05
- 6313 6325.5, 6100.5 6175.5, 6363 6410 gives 0.16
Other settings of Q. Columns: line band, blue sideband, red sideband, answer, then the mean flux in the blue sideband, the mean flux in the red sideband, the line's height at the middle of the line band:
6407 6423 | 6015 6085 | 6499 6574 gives 0.14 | 20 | 18.9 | 19.2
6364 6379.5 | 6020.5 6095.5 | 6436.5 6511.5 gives 0.49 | 20.2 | 18.9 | 19.3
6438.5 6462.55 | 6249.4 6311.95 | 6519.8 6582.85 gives -3.08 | 18.5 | 18.7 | 18.6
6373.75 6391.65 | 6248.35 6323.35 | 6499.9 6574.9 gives -0.25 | 18.2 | 18.9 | 18.5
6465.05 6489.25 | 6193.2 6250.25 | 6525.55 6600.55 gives 0.16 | 18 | 18.6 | 18.5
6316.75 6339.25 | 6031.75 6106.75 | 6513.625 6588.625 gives 2.03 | 20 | 18.9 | 19.4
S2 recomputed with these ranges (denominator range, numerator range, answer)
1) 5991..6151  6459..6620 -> 1.11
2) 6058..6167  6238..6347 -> 1.02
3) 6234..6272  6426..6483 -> 1.13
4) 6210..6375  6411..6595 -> 1.12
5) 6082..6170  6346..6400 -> 1.08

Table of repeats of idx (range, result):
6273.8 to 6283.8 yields 17.3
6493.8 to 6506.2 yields 18.7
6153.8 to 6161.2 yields 18.2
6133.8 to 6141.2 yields 17.1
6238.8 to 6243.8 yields 18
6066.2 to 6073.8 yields 18.8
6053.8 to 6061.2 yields 22.4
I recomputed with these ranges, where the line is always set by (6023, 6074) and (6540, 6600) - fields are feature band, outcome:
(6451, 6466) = -0.97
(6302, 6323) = 1.44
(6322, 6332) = 1.11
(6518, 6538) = -1.03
